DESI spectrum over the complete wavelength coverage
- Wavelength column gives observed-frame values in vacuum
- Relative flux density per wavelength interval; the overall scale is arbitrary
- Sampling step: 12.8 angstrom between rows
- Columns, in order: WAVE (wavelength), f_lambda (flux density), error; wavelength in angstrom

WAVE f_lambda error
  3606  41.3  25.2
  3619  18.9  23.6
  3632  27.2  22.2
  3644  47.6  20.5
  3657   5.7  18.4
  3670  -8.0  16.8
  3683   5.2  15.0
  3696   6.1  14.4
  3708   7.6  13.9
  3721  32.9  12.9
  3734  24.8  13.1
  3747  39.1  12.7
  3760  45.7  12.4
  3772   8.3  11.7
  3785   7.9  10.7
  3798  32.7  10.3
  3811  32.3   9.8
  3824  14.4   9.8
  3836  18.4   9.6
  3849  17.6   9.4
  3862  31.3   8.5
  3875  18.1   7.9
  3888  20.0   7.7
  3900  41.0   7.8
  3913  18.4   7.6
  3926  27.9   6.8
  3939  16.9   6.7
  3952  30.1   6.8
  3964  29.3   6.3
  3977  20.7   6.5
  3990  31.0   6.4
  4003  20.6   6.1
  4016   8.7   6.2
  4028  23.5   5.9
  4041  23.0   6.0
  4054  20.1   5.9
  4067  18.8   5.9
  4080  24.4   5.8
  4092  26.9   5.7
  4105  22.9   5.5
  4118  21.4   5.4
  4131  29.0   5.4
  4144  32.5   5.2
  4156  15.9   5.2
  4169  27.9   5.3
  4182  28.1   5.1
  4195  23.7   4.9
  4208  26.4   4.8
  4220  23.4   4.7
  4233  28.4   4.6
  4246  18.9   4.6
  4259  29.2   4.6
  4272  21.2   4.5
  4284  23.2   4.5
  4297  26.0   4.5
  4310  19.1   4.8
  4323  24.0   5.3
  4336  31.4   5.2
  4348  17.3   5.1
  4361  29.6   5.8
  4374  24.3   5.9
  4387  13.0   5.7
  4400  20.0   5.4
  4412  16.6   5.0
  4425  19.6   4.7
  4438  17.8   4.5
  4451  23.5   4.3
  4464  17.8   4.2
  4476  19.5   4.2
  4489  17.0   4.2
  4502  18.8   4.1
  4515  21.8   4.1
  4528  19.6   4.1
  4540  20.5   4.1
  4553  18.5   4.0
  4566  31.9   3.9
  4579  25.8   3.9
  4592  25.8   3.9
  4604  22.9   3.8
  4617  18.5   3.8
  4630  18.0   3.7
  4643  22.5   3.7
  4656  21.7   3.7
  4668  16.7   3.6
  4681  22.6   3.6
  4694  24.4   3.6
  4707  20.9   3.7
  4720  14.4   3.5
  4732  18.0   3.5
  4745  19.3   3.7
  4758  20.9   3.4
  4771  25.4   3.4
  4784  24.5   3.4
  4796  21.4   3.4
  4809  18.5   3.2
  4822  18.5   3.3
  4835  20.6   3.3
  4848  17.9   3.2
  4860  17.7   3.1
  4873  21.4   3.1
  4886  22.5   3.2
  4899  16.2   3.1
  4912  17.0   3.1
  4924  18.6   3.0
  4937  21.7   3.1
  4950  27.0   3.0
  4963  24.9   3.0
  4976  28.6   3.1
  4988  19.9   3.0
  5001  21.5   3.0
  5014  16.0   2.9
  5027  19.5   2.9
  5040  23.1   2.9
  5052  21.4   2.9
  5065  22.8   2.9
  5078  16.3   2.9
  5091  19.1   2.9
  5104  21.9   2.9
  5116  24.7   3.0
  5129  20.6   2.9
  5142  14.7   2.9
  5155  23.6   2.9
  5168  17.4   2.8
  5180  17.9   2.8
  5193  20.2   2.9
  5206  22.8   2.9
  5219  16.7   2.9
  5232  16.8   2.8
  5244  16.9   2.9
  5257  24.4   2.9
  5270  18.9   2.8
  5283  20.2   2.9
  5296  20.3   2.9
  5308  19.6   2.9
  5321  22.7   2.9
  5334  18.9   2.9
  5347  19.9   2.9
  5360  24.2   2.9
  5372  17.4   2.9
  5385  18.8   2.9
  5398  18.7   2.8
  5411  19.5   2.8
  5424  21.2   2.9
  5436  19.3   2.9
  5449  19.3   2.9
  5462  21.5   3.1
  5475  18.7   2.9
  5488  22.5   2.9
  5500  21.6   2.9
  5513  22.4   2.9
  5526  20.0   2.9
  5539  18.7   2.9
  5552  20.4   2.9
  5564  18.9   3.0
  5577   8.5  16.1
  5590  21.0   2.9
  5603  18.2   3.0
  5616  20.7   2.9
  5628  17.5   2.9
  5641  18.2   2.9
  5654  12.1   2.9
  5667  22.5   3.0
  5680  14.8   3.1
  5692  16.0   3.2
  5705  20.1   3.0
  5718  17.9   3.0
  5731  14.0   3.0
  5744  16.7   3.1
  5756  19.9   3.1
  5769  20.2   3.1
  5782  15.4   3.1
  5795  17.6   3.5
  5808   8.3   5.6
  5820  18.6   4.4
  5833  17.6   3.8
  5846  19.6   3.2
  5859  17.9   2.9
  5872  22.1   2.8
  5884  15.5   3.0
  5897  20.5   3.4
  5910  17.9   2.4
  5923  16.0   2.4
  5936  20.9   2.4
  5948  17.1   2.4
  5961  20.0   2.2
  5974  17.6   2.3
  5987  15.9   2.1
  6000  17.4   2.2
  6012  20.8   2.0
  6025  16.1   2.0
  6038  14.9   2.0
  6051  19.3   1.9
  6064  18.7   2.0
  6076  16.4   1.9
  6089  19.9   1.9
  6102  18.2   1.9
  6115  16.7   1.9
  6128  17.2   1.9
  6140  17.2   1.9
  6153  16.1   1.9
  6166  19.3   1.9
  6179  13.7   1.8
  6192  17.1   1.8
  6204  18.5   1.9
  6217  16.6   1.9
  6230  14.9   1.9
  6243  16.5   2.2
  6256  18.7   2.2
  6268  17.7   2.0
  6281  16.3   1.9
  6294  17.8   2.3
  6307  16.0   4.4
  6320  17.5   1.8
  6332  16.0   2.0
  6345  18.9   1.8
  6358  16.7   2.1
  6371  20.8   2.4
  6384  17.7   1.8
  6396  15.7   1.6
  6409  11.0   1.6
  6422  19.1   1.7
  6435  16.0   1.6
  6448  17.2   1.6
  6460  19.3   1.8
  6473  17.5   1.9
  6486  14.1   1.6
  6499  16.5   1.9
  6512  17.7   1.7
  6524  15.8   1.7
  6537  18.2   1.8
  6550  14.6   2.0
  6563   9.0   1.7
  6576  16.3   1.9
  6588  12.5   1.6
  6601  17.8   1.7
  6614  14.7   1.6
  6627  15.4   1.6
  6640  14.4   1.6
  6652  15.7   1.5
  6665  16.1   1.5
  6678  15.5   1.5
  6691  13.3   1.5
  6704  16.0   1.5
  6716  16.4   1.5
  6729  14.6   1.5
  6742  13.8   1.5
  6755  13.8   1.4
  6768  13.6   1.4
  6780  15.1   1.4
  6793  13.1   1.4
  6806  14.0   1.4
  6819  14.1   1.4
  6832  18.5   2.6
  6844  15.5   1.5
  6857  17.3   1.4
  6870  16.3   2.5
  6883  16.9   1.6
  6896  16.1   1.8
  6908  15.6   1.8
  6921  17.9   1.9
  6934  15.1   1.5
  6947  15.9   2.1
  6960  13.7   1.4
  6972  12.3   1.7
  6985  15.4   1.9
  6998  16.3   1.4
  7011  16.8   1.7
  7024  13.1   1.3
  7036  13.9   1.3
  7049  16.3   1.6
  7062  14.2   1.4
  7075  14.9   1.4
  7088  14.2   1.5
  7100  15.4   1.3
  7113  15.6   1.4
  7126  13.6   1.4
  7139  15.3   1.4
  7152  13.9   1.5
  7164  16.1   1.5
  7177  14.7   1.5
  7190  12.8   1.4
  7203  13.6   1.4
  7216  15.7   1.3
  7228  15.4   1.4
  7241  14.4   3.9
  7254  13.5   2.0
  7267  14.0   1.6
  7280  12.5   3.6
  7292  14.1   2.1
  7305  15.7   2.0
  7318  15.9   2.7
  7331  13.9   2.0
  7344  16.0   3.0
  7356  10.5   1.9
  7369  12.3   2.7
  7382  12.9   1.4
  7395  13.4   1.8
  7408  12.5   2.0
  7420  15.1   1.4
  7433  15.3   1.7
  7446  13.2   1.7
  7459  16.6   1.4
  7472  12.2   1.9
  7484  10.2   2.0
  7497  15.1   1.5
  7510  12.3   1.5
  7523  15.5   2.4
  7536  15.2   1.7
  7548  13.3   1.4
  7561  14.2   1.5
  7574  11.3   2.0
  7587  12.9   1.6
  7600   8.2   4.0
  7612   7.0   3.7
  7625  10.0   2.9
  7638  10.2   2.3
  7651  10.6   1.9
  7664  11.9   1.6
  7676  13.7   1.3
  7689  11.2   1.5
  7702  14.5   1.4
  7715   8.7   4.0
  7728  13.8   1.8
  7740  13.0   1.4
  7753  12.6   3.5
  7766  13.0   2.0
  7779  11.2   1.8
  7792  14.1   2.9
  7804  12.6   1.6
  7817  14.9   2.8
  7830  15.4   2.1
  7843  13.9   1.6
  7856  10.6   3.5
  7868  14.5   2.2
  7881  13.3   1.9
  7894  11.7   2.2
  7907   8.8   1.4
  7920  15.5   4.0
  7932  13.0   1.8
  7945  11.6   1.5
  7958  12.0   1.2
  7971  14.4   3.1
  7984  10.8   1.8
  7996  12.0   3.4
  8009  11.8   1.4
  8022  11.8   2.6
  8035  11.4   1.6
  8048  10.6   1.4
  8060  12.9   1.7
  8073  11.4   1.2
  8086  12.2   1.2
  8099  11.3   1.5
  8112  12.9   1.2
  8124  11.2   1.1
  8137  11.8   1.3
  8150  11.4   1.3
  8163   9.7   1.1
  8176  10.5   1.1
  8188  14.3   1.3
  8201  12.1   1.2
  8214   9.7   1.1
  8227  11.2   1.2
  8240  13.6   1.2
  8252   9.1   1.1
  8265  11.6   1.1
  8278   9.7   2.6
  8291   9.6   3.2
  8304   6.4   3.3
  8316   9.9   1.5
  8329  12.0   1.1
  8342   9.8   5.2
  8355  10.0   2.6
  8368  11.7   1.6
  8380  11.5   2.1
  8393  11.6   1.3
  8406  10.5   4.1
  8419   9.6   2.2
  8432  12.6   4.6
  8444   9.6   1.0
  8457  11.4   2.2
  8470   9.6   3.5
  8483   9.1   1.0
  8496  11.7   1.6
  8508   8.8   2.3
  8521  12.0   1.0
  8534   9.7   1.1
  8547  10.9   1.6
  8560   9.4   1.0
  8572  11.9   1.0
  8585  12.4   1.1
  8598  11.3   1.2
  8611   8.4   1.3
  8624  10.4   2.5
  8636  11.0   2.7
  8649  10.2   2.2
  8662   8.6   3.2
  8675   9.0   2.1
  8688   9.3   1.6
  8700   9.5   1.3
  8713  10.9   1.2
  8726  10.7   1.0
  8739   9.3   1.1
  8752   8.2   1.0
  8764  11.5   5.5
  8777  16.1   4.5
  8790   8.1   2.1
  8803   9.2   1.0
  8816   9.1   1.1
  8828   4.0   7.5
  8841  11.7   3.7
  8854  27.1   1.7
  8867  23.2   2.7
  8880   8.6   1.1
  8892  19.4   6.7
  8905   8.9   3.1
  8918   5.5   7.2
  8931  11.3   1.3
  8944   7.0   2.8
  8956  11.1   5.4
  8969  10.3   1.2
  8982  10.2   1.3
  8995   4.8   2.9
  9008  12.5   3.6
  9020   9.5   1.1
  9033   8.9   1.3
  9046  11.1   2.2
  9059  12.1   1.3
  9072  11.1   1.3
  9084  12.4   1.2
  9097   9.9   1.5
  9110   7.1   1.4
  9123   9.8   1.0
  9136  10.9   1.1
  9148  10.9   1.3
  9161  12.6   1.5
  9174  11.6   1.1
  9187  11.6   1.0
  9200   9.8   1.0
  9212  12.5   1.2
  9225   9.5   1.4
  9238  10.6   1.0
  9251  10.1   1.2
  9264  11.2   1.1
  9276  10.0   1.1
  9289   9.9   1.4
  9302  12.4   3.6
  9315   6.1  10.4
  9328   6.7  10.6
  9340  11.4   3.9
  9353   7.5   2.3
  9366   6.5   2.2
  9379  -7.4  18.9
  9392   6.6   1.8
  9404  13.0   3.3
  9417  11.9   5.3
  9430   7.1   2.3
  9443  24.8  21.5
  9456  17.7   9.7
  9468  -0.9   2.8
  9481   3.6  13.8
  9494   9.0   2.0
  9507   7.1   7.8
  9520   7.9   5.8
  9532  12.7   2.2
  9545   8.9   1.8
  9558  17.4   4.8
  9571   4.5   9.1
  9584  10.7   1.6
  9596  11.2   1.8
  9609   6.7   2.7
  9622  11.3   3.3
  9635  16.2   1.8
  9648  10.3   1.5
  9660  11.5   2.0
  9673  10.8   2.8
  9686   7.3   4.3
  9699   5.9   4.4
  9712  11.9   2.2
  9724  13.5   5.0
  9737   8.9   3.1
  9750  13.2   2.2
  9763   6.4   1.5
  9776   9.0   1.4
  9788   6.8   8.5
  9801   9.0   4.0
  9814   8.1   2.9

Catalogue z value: 1.38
